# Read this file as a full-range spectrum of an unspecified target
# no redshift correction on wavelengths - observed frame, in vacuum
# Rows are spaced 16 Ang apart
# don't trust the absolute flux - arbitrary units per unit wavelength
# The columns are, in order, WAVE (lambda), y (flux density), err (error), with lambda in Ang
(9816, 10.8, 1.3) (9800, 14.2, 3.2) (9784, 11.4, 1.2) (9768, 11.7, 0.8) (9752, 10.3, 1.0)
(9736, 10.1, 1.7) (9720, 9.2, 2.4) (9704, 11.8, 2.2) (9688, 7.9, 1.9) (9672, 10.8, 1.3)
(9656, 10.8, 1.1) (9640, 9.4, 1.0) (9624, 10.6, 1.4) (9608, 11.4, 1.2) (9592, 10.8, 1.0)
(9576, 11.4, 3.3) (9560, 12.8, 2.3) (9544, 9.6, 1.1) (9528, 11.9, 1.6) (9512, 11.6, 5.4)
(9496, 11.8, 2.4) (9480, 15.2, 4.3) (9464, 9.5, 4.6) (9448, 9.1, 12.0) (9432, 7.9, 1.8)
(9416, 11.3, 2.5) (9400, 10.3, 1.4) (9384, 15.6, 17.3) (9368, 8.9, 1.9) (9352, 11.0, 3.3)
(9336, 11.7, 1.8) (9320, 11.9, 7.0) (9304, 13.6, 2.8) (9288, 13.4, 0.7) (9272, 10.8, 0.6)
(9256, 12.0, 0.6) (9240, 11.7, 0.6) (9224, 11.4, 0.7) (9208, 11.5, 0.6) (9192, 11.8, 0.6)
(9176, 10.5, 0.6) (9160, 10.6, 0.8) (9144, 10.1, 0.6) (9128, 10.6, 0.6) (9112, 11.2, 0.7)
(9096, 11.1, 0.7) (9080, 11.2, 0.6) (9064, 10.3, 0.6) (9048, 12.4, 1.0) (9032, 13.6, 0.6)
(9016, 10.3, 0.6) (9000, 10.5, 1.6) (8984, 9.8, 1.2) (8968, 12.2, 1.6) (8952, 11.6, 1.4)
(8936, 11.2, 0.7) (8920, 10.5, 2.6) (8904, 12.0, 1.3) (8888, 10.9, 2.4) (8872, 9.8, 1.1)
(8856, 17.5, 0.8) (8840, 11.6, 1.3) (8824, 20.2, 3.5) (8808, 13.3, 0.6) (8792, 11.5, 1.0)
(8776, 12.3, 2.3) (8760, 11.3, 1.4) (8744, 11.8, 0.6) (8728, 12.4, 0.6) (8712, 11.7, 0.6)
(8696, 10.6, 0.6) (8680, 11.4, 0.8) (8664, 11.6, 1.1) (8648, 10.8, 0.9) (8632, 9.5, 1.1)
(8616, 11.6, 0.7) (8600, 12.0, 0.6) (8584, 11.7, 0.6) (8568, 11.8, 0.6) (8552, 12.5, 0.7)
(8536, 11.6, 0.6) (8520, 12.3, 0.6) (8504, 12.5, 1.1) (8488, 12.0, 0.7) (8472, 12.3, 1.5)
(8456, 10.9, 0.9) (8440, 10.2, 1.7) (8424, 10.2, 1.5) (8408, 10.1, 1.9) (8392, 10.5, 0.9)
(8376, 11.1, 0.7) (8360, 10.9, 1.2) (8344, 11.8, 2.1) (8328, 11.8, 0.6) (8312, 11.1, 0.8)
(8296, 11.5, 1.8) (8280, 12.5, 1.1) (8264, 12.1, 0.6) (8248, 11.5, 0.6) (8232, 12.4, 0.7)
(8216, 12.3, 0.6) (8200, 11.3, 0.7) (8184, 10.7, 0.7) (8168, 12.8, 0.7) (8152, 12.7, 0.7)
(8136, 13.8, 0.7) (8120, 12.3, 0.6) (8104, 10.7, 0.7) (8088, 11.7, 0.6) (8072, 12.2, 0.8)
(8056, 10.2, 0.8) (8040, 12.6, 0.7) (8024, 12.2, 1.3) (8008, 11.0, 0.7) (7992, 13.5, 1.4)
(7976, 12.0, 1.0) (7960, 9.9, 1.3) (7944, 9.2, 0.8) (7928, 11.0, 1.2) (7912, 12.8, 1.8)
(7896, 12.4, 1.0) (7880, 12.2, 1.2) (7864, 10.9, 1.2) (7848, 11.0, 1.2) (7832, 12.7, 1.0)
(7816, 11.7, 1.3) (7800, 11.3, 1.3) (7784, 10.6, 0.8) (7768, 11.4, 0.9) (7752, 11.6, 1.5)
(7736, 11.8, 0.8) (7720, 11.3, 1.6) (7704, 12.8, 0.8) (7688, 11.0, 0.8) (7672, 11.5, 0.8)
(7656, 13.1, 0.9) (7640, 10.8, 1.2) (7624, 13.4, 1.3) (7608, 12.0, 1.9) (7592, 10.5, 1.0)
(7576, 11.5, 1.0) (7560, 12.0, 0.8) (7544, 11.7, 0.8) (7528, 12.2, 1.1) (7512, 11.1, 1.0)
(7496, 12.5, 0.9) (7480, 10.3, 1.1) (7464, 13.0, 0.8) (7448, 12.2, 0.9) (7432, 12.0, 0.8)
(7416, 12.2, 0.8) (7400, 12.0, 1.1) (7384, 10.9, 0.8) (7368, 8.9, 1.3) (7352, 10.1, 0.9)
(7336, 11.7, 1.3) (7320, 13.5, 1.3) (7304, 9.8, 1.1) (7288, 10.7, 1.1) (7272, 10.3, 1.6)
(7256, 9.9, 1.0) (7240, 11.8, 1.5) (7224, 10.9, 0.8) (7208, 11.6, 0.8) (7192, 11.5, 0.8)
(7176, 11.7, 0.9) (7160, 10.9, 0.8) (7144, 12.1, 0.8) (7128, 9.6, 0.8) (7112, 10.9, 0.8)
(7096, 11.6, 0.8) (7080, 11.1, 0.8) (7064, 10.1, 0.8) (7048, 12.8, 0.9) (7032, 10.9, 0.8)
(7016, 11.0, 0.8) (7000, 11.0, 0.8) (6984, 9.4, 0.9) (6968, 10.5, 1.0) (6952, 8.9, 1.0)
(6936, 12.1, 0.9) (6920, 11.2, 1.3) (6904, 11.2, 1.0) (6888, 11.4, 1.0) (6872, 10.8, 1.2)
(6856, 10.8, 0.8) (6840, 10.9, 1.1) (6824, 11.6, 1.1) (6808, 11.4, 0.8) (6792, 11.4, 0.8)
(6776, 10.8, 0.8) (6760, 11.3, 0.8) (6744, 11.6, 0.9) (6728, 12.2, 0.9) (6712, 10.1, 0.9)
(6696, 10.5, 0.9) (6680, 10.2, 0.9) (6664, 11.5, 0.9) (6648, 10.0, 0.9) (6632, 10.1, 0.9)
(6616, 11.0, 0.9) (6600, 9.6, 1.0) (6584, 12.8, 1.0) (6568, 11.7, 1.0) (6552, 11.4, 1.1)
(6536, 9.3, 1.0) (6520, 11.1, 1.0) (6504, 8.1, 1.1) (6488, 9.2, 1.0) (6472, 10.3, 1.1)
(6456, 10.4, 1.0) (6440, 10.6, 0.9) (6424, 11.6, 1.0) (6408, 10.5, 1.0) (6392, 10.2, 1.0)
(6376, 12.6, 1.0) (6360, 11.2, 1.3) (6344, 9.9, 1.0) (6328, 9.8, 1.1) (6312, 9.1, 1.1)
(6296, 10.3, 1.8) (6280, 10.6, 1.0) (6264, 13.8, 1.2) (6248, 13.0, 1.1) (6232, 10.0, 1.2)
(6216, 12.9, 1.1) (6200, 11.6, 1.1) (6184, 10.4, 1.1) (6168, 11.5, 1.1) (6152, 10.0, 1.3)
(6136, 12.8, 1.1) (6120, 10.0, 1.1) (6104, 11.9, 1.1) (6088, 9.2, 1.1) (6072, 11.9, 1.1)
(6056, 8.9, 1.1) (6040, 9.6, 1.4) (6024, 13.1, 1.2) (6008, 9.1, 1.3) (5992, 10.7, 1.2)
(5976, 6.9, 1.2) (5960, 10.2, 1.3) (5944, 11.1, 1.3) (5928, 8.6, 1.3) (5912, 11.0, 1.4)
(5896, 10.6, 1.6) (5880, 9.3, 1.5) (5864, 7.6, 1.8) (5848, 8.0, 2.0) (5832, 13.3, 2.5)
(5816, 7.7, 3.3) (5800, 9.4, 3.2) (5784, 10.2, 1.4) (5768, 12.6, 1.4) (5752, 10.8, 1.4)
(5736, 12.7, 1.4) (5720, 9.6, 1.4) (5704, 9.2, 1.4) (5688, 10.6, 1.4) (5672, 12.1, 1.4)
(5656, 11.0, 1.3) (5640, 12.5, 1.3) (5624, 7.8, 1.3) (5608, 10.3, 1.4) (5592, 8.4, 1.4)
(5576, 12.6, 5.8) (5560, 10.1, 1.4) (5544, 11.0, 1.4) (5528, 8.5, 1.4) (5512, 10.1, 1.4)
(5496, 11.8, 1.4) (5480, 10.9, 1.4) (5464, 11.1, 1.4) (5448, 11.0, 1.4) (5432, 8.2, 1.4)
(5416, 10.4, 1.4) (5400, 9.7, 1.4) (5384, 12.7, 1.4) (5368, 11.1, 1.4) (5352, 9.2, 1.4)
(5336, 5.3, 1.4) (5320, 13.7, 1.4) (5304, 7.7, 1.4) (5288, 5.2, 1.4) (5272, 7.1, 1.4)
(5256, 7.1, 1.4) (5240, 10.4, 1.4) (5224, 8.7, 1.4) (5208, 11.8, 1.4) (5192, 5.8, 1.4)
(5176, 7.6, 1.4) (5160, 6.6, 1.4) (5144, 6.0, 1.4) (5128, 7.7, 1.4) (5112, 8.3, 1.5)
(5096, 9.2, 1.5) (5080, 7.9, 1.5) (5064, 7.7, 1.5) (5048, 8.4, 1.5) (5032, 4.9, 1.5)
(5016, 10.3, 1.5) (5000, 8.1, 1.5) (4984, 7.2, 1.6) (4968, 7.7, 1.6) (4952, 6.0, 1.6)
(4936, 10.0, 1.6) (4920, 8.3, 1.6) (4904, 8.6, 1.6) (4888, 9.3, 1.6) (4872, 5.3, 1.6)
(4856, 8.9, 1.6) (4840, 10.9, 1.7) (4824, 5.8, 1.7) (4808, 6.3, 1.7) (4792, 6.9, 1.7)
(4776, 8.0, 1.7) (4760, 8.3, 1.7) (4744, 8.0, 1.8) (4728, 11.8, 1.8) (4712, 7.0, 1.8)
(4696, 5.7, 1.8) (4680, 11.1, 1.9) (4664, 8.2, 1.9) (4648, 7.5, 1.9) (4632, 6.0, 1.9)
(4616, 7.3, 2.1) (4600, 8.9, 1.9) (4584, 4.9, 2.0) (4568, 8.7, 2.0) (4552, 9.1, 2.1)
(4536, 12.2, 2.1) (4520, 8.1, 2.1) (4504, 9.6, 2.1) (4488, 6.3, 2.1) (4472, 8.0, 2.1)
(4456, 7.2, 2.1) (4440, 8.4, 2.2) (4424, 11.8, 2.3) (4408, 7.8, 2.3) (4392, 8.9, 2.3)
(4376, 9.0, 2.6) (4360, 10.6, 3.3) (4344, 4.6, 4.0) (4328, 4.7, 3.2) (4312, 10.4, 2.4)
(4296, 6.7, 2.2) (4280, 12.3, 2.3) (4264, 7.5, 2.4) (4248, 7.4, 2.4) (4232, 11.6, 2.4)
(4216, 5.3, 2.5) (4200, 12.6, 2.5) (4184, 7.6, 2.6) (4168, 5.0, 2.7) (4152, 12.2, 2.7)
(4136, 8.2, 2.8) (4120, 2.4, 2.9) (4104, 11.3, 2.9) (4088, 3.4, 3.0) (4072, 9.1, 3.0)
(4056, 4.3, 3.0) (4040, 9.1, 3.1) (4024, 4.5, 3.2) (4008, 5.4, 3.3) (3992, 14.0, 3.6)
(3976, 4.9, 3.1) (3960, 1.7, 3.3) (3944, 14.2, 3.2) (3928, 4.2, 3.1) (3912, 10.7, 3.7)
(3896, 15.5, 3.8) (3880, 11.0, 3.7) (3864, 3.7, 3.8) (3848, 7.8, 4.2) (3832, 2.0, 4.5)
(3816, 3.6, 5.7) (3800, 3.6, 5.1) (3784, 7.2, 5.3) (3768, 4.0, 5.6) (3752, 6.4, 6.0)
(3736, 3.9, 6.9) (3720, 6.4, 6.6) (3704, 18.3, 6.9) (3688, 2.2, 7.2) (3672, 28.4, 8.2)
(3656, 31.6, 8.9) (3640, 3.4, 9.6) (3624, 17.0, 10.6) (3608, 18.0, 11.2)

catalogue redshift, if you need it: 0.344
